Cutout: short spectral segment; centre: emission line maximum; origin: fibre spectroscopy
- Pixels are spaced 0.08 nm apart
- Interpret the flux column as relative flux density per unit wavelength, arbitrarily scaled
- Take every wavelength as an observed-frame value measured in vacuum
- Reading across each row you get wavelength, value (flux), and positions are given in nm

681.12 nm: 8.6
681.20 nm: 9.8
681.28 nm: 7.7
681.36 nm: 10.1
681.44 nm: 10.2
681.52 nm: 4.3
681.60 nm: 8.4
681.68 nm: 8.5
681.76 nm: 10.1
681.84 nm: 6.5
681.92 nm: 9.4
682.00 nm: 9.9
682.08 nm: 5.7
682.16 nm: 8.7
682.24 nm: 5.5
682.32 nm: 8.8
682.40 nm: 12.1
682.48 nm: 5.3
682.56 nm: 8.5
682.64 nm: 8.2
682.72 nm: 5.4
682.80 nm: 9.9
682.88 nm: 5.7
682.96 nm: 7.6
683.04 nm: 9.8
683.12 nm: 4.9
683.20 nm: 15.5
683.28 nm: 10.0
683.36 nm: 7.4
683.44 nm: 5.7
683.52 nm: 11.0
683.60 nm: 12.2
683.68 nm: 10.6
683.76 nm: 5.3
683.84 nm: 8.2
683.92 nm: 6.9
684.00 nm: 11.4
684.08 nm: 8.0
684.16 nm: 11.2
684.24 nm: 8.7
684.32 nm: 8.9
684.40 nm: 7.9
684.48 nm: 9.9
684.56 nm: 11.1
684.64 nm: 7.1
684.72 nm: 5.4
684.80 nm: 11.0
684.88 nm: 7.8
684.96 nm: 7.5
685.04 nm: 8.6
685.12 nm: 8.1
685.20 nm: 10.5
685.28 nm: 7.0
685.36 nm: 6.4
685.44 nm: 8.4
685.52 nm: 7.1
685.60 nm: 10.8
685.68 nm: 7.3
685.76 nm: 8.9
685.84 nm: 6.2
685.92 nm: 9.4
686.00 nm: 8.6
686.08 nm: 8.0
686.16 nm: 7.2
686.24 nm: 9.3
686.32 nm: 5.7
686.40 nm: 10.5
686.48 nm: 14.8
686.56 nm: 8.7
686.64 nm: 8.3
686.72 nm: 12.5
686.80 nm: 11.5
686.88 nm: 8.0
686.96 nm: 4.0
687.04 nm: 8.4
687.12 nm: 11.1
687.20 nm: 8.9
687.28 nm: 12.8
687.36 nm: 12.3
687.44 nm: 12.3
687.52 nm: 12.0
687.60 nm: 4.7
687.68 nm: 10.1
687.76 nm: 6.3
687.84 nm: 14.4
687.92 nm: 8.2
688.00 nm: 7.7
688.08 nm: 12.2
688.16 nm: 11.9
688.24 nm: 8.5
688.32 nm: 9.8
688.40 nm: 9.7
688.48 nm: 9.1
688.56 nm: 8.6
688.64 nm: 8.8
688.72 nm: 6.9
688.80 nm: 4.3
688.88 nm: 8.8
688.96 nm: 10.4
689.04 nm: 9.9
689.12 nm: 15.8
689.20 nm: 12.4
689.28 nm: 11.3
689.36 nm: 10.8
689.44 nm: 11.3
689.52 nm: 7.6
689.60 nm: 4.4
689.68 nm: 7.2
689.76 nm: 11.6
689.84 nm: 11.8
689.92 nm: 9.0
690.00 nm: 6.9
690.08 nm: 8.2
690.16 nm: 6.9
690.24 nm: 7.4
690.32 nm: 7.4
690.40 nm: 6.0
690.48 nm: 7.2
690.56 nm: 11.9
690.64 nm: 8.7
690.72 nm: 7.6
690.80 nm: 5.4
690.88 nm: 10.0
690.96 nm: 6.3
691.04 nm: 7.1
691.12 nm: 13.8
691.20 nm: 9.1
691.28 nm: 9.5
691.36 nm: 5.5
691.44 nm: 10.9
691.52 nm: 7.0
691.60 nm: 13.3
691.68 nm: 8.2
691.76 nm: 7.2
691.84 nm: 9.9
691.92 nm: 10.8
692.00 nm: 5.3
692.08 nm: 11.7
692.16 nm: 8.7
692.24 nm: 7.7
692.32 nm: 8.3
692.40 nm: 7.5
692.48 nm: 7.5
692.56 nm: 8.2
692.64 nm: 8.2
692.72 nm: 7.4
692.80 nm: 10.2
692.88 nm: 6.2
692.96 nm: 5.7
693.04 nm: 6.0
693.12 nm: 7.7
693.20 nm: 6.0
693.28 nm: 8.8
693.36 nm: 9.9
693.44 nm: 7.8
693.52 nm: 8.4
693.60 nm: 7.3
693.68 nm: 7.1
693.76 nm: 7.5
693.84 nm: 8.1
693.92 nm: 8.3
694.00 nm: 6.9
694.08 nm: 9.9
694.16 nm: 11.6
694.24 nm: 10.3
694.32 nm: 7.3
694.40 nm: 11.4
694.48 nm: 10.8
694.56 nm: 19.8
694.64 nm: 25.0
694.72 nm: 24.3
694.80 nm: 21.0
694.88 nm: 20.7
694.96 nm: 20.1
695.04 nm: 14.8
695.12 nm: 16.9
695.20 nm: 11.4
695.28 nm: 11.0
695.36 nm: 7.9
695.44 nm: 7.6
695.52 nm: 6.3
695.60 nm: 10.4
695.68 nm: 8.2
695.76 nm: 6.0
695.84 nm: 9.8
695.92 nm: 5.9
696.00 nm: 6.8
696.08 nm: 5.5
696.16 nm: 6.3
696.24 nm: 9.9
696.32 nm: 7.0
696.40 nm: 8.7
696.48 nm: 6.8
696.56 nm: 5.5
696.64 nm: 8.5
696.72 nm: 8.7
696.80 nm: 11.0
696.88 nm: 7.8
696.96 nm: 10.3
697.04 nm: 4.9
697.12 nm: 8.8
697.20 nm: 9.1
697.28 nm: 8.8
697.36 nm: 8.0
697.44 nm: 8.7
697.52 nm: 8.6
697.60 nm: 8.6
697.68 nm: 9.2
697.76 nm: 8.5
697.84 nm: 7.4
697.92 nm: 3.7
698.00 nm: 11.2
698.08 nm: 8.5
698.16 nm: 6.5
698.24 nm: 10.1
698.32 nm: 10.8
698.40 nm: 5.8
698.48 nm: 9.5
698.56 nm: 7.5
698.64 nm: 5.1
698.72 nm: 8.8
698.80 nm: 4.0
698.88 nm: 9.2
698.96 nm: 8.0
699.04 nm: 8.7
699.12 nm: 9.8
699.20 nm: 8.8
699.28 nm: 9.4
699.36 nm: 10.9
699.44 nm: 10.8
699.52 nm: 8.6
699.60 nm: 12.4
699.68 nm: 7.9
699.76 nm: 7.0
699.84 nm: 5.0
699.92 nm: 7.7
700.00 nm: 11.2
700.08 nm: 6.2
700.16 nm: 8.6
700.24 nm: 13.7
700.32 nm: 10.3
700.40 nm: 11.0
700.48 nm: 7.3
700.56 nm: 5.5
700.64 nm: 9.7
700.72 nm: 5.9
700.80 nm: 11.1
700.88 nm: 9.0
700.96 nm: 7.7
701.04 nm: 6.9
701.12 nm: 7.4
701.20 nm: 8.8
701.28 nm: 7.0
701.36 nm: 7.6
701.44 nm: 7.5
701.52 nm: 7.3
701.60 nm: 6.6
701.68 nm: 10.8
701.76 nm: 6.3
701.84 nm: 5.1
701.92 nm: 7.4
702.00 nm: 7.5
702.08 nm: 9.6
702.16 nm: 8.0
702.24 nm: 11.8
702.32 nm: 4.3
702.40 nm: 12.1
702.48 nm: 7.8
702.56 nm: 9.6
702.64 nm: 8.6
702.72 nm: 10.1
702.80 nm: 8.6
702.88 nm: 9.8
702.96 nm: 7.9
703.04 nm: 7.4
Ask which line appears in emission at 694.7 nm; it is H-beta 4861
